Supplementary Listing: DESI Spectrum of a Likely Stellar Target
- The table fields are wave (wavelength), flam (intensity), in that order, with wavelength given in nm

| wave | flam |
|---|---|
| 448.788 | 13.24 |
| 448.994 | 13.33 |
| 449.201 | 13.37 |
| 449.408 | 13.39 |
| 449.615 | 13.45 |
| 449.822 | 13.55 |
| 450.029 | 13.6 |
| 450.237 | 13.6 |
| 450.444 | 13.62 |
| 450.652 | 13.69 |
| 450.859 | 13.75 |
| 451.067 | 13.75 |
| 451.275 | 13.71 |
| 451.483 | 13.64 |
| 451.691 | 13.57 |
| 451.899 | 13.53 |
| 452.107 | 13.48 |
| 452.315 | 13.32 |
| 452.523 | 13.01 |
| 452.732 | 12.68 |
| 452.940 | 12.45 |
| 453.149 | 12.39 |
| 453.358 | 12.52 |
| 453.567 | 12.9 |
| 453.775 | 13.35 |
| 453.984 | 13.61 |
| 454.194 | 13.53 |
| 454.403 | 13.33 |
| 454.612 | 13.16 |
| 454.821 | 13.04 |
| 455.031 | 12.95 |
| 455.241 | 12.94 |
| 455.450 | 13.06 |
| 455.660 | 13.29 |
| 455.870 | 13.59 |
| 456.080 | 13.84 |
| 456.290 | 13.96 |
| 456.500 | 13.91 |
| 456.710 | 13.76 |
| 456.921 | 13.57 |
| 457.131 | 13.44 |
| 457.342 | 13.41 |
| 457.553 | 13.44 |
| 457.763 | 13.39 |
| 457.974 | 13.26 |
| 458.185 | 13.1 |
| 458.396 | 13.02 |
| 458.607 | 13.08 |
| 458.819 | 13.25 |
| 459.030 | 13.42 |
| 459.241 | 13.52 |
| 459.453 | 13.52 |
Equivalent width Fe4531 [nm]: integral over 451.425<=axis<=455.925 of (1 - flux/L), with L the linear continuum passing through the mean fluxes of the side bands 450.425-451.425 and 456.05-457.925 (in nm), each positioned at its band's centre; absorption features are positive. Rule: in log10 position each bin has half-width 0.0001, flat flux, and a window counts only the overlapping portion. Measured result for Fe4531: 0.17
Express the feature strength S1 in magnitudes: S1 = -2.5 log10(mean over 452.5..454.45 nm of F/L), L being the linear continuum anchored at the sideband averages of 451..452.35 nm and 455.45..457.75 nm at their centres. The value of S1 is 0.05 mag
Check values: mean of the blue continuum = 13.6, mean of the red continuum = 13.6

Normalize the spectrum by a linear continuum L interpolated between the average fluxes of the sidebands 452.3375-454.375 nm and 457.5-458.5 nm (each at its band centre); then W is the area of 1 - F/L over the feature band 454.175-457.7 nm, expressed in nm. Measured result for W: -0.081 nm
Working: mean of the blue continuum 13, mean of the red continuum 13.2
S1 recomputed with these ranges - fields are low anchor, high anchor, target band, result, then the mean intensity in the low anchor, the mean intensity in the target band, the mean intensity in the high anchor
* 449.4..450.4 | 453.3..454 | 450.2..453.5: 0.00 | 13.5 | 13.3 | 13.1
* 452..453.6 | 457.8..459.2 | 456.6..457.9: -0.03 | 12.8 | 13.5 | 13.2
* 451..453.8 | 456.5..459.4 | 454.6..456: 0.01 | 13.2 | 13.2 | 13.4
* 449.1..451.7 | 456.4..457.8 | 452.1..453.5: 0.07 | 13.6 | 12.8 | 13.6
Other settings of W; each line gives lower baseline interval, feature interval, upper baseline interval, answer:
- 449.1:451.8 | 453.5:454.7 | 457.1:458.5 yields 0.01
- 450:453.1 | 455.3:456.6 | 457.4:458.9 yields -0.03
